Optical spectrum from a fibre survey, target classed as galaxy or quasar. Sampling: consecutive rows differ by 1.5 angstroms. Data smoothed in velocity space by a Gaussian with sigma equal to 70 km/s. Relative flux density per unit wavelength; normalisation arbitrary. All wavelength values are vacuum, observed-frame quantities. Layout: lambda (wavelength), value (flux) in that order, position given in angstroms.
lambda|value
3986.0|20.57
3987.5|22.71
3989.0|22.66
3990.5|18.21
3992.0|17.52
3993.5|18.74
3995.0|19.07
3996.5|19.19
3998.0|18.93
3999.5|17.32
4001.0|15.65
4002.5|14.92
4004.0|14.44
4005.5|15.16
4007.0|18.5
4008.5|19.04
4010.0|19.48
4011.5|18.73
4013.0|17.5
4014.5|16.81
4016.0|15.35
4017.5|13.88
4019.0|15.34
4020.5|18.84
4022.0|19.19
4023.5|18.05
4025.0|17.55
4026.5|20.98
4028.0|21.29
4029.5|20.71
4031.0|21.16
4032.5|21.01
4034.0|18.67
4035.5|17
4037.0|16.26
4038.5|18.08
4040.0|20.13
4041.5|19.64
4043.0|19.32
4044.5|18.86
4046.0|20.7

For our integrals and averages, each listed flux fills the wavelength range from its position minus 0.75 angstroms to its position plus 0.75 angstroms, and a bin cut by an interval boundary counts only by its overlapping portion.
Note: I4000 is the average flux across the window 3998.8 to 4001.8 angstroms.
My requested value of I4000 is 16.4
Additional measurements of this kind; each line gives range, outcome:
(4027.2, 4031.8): 21.1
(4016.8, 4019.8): 14.7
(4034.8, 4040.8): 17.9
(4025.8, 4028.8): 21.1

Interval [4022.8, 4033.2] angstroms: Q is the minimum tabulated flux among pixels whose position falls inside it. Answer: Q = 17.55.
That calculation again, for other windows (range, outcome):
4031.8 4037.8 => 16.26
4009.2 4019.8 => 13.88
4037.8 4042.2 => 18.08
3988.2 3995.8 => 17.52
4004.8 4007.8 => 15.16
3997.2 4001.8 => 15.65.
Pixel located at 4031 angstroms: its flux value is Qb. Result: 21.16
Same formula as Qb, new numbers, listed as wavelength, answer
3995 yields 19.07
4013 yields 17.5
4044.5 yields 18.86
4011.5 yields 18.73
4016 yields 15.35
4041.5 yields 19.64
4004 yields 14.44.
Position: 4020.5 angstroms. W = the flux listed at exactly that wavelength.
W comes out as 18.84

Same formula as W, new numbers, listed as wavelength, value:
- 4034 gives 18.67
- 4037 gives 16.26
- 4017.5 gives 13.88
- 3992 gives 17.52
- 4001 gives 15.65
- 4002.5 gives 14.92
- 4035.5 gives 17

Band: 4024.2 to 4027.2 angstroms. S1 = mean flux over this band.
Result 19.2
